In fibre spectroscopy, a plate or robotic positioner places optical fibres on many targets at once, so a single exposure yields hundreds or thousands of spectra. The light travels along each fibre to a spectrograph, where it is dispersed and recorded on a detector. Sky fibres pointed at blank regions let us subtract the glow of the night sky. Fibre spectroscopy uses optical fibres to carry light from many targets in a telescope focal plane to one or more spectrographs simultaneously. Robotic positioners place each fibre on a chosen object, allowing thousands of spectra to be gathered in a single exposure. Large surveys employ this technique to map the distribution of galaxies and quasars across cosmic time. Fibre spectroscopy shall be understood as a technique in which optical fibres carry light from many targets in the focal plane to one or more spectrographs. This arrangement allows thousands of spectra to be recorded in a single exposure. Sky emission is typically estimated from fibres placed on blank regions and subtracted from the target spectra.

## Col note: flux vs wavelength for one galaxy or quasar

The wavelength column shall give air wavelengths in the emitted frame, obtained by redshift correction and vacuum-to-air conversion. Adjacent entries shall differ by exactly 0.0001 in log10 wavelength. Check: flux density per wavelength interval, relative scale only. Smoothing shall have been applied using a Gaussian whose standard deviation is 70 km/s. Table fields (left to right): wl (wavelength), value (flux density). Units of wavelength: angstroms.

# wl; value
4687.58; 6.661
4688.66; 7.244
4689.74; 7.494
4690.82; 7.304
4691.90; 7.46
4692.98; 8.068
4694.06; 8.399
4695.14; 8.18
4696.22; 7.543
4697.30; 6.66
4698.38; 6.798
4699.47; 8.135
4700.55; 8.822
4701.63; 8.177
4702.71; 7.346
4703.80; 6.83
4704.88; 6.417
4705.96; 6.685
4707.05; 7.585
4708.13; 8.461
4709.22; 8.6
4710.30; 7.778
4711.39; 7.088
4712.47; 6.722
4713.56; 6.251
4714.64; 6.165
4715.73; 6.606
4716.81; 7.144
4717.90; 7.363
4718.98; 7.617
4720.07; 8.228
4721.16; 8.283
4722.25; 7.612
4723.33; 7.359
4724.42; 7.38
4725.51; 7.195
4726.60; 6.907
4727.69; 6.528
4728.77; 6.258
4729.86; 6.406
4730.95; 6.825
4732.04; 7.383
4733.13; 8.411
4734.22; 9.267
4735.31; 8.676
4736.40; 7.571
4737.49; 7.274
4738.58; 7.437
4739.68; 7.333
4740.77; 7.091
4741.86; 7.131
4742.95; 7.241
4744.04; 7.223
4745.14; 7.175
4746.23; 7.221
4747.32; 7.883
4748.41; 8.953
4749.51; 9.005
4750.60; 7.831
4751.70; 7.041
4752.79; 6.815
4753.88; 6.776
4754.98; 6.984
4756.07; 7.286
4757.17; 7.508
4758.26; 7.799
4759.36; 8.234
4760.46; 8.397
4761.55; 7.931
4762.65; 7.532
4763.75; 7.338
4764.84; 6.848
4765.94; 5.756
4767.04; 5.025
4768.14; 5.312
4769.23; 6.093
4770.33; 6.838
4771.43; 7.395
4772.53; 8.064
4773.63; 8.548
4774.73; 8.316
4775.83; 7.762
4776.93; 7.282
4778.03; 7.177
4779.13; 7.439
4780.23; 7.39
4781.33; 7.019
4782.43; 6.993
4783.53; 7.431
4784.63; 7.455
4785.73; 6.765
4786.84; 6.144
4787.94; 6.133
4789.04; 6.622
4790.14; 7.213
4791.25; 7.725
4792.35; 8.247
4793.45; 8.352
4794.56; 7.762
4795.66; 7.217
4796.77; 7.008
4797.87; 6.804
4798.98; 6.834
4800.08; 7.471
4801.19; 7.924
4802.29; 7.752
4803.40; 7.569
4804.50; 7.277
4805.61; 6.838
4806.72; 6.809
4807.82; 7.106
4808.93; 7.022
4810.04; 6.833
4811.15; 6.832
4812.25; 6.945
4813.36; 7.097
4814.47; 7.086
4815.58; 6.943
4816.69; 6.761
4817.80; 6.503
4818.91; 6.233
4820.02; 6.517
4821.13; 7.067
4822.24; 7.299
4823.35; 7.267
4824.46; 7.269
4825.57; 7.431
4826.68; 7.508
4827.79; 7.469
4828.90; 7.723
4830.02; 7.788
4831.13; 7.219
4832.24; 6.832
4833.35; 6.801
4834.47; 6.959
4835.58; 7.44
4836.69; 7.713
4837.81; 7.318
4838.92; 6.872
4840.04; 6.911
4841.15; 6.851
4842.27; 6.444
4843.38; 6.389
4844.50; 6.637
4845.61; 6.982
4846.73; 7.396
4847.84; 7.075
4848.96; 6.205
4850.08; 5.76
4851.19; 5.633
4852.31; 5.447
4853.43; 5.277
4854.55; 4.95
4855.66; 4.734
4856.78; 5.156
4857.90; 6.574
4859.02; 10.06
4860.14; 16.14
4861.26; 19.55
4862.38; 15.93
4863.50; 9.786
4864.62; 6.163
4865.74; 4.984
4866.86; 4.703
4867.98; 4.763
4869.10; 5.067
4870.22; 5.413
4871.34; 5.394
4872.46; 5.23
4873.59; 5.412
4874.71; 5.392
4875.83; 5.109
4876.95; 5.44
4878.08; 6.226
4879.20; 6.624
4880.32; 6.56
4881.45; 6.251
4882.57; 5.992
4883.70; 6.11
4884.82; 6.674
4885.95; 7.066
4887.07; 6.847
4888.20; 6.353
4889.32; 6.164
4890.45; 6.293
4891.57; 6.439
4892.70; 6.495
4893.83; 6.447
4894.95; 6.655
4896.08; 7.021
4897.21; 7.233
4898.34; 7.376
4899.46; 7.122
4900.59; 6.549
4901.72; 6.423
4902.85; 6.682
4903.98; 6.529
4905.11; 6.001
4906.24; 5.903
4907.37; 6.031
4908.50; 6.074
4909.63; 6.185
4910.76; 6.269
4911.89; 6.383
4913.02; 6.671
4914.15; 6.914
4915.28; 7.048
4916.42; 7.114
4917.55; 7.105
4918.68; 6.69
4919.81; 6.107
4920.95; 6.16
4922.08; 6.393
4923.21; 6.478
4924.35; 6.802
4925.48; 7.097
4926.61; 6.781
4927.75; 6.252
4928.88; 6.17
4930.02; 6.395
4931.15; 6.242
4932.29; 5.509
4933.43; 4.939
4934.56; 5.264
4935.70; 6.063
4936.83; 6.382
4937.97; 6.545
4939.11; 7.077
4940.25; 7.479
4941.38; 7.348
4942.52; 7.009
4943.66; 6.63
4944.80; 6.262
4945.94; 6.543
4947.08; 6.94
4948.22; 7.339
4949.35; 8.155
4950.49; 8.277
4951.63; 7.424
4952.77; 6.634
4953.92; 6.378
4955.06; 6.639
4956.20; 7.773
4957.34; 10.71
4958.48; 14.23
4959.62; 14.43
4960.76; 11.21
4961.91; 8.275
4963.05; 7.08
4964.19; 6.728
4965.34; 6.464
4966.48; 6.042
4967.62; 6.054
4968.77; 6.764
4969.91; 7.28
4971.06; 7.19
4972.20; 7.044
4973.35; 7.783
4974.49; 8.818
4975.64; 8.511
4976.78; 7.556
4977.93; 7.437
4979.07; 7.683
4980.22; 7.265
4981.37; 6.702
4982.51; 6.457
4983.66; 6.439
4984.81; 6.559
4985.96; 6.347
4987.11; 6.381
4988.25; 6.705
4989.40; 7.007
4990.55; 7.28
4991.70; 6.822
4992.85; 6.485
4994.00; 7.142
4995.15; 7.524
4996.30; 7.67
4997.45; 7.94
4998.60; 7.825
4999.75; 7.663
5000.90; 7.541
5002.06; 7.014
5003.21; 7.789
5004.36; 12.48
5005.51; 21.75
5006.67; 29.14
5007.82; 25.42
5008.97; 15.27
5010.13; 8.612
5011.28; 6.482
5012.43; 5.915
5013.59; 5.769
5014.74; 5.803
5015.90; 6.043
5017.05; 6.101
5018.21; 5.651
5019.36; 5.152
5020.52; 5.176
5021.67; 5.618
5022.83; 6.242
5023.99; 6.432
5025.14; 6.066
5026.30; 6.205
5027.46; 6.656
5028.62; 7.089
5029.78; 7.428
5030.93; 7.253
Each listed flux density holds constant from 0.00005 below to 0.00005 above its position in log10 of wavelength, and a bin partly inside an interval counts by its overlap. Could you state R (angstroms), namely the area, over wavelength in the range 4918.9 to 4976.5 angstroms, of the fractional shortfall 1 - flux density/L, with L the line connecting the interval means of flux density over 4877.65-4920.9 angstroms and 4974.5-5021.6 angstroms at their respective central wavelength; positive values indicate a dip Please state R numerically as 2.1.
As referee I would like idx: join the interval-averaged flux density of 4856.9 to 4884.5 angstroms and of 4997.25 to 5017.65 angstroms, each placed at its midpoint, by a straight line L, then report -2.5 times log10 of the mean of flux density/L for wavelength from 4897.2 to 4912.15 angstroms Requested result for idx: 0.27 mag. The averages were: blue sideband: 7.41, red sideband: 10.9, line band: 6.46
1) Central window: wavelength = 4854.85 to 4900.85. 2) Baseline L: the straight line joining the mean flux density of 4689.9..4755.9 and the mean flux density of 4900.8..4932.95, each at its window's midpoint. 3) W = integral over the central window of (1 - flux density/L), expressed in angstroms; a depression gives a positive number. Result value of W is -2.8 angstroms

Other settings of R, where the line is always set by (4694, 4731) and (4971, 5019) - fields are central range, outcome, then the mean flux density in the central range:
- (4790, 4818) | 1.9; 7.24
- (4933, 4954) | 4.1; 6.79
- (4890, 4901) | 1.9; 6.77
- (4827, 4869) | 2.8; 7.45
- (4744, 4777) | 0.8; 7.36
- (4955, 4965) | -1.4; 9.75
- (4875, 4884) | 2.3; 6.02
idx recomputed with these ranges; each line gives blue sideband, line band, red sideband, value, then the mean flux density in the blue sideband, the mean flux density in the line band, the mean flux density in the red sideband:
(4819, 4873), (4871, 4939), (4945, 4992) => 0.17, 7.25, 6.34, 7.64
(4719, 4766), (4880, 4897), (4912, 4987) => 0.12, 7.49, 6.5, 7.19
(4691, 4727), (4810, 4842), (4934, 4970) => 0.07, 7.45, 7.08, 7.61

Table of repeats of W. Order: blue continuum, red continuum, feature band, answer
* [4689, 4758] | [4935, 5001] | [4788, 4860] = 4.3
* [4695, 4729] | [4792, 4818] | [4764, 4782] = 0.6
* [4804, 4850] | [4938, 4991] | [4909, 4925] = 1.7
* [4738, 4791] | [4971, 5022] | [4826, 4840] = 0.6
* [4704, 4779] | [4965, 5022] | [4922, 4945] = 4.6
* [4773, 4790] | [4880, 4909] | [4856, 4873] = -4.0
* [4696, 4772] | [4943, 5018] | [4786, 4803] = 0.7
